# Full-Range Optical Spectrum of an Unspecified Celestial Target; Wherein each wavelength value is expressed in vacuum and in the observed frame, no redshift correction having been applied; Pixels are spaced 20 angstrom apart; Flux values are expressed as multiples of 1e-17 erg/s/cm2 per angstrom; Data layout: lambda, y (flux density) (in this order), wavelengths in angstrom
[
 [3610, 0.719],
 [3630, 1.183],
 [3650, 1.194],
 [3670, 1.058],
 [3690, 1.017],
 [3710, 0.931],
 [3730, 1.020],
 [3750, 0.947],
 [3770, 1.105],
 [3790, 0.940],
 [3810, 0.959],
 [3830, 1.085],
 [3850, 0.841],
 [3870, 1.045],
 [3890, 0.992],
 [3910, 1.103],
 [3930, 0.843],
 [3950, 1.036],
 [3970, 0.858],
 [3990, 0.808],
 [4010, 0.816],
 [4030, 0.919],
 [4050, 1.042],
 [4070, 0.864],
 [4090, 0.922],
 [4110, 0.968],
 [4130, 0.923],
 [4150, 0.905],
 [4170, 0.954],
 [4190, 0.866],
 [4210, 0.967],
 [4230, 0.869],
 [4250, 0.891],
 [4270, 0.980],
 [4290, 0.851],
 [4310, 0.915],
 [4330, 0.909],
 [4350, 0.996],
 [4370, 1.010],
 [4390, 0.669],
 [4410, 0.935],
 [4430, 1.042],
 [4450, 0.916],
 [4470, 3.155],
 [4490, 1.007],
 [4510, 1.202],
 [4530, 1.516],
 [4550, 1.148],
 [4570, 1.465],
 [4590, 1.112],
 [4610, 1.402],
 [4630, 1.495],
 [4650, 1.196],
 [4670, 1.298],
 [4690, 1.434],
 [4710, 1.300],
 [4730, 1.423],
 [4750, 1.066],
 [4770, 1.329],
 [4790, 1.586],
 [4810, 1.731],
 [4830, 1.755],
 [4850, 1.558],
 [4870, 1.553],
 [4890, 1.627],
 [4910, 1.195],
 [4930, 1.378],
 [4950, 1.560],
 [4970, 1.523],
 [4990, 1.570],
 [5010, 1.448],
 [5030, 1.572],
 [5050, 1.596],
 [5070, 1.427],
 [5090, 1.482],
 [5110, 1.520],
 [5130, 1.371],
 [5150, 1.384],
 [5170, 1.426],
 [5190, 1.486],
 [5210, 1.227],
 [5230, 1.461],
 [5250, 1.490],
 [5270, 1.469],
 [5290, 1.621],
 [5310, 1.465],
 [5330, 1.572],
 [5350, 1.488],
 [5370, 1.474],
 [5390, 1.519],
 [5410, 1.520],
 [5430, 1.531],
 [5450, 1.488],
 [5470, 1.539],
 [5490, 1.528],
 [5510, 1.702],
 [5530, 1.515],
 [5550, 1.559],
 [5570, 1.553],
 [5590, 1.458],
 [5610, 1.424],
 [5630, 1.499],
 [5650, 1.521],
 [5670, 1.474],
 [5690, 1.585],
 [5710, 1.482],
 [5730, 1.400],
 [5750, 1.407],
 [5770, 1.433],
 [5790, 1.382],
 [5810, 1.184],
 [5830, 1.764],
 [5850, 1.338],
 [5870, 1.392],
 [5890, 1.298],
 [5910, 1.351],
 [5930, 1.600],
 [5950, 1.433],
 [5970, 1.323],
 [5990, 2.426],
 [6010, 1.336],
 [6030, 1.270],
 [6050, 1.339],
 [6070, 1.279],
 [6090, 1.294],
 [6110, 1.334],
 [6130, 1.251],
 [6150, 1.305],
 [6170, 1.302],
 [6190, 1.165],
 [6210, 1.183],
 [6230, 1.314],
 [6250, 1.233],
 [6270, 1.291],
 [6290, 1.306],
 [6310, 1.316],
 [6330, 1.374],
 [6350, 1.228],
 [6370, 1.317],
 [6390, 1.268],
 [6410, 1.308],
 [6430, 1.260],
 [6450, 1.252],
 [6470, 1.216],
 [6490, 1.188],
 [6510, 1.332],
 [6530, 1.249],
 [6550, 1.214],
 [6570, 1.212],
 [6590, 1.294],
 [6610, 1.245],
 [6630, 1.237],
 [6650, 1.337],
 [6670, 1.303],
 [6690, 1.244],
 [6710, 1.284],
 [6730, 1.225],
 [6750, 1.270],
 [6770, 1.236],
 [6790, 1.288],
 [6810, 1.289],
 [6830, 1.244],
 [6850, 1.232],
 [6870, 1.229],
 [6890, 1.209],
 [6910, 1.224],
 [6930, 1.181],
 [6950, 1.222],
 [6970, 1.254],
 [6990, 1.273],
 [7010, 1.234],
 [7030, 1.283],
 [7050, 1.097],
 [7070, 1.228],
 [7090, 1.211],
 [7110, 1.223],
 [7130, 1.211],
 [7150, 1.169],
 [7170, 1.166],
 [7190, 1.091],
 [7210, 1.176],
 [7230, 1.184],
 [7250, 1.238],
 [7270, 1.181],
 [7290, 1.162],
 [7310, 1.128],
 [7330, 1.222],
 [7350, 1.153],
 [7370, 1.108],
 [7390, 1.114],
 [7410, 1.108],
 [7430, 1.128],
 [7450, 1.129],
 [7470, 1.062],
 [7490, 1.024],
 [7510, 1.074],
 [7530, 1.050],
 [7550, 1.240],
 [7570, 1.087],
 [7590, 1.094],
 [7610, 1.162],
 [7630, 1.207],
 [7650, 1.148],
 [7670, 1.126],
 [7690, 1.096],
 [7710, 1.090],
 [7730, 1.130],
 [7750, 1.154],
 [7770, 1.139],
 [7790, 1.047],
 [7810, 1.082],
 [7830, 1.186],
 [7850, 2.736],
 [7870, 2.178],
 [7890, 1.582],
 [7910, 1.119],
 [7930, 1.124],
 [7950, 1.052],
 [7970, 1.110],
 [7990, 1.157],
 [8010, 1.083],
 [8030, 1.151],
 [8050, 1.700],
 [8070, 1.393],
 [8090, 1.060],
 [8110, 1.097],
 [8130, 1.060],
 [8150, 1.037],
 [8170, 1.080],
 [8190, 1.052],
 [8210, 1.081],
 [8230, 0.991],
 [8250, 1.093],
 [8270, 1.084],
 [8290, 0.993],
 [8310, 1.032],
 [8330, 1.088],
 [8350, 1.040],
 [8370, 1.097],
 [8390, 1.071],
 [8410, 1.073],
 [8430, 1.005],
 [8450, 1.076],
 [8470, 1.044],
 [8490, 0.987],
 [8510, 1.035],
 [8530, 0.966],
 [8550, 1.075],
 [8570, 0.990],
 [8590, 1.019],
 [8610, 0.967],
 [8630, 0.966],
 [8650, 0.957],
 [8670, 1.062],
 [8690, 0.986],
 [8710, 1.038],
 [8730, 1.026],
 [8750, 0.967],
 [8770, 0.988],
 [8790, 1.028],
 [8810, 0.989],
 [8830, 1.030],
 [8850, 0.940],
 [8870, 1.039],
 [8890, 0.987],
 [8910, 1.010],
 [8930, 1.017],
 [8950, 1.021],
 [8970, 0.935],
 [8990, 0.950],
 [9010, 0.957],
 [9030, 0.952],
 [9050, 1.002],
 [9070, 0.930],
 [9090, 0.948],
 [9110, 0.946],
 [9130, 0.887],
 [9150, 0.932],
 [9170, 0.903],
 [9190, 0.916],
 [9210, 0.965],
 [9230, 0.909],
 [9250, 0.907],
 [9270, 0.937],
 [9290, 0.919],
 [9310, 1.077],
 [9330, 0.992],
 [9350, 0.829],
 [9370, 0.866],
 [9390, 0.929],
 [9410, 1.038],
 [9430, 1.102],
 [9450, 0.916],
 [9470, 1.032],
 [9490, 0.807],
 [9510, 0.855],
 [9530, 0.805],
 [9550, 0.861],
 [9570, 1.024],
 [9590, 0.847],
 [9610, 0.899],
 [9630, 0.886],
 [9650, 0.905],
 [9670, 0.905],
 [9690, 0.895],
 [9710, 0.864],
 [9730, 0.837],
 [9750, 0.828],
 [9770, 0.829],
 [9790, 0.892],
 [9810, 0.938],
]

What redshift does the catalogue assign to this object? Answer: 0.197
